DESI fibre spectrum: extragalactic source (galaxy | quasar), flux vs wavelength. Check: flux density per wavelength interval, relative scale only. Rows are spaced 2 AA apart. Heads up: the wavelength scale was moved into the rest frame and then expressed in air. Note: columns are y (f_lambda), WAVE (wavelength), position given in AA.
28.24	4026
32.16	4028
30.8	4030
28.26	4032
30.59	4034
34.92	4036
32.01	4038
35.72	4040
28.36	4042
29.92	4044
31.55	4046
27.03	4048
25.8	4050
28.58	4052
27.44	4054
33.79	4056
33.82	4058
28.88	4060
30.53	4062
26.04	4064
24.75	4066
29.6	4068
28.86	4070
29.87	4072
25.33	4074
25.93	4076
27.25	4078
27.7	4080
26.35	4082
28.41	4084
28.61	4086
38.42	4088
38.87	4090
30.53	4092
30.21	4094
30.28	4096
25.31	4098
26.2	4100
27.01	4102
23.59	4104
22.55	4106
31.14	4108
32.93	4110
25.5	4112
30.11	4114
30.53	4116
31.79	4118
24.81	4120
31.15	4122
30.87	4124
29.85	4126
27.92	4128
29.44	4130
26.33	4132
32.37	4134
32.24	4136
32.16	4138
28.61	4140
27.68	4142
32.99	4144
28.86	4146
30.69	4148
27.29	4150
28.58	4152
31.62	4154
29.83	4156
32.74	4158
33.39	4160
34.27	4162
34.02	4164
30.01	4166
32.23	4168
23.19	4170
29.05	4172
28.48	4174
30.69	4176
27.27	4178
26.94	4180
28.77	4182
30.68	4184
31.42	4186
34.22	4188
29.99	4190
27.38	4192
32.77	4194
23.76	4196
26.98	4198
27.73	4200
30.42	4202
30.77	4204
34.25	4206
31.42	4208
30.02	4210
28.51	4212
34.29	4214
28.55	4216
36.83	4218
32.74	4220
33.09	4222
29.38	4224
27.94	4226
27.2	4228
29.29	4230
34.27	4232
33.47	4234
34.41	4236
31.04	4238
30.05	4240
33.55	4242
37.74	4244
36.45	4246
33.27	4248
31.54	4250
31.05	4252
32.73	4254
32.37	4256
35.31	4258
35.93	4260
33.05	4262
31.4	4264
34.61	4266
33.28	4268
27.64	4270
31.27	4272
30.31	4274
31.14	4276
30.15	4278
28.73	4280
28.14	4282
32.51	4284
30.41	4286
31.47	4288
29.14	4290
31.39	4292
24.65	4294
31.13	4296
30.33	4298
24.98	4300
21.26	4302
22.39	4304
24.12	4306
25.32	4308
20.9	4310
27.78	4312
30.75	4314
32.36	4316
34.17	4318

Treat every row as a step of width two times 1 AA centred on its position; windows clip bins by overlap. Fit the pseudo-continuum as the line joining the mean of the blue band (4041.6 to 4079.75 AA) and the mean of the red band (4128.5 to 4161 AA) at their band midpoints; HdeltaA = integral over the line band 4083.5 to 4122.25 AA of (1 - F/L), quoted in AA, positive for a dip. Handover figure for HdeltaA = 0.1 AA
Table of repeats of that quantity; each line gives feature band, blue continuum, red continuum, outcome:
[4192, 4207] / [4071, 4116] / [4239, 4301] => 0.5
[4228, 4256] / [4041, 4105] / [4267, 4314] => -4.3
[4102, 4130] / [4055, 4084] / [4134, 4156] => 0.8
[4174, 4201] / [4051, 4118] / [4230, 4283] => 1.7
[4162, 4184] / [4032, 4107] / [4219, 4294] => 0.9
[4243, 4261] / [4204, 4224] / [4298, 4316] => -2.9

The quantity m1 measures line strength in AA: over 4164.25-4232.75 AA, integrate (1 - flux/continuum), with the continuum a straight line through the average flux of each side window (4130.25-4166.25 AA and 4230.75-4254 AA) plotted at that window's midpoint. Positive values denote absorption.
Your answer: 4.4 AA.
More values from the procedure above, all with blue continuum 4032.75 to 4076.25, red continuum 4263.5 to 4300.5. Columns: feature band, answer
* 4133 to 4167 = -1.35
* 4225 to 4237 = -0.42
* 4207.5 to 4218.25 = -0.45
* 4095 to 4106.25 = 1.38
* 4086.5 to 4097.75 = -1.22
